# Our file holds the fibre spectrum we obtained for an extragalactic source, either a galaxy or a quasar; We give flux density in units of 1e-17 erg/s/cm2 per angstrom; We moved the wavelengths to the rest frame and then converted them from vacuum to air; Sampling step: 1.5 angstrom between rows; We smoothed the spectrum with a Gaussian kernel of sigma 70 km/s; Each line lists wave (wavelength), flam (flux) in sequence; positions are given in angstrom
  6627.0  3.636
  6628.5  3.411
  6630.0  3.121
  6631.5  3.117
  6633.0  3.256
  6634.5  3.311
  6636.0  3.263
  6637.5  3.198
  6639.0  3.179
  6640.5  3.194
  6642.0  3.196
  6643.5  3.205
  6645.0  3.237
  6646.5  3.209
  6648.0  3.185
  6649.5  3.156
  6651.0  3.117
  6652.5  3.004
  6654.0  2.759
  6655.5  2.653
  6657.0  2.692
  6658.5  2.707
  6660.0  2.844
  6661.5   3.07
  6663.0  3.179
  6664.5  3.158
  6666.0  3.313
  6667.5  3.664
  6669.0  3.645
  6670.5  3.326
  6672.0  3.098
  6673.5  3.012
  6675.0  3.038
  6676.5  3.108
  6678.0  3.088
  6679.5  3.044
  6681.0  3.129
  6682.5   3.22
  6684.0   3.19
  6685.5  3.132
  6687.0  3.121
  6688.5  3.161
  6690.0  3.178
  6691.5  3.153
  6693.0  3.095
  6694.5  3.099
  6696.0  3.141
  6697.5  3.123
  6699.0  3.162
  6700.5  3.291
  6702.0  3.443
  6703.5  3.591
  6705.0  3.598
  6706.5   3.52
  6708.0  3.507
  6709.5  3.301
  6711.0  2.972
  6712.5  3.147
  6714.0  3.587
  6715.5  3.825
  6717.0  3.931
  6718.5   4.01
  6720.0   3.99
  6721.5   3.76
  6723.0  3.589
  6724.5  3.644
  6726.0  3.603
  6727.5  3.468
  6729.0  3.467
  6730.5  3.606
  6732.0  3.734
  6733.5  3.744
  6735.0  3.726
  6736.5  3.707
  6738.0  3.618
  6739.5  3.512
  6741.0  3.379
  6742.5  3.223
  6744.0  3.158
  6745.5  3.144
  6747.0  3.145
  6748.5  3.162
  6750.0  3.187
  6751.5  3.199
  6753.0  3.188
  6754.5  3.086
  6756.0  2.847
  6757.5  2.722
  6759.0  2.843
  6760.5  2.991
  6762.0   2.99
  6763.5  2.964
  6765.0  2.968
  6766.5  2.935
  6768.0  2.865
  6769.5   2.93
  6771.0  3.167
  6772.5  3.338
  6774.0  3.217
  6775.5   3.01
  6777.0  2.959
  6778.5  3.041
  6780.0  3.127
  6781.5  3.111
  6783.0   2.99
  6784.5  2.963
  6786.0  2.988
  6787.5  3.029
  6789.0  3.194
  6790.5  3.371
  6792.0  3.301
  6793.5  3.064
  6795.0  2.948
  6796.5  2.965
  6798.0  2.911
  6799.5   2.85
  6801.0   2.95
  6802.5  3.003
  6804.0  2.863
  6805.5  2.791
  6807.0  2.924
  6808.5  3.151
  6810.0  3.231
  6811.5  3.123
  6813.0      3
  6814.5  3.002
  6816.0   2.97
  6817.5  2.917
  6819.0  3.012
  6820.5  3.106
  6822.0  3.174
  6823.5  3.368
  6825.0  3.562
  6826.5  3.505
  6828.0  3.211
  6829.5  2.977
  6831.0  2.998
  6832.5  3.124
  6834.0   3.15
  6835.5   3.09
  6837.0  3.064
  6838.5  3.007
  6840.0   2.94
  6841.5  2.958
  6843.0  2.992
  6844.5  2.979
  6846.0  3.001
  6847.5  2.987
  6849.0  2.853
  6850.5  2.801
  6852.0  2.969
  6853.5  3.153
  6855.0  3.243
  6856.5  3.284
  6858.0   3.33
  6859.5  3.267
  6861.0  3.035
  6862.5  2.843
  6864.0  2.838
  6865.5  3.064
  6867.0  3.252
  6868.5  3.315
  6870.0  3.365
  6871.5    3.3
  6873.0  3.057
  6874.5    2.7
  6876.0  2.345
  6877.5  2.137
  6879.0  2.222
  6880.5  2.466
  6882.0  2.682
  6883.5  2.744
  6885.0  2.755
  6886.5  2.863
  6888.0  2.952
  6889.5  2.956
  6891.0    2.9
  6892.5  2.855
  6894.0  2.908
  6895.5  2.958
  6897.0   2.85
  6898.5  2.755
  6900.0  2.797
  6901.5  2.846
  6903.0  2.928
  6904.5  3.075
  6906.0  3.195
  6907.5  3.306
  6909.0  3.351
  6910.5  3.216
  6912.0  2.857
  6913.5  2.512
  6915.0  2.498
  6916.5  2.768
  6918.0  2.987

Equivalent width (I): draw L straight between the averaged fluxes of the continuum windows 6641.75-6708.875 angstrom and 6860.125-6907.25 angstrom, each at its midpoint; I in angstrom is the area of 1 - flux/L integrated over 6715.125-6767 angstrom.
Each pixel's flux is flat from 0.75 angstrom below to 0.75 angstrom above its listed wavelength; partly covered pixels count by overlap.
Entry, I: -5.0 angstrom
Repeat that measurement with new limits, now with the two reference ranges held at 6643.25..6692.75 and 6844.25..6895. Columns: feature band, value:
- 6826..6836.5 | -0.6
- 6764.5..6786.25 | -0.2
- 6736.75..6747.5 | -1.0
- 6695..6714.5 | -1.6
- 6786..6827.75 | -1.4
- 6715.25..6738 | -4.9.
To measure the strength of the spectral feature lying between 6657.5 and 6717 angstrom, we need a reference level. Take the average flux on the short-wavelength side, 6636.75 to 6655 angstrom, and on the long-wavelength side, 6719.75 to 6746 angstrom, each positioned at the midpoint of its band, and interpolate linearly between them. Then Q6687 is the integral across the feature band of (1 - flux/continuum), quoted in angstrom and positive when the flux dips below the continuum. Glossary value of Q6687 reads 1.7 angstrom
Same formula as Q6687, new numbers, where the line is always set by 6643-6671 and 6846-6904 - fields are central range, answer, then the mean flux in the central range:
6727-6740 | -2.5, 3.63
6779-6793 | -0.6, 3.12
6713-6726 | -3.1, 3.77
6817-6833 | -1.2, 3.18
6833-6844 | -0.3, 3.03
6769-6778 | -0.3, 3.11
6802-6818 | -0.2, 3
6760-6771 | 0.2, 2.96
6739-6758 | -0.8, 3.15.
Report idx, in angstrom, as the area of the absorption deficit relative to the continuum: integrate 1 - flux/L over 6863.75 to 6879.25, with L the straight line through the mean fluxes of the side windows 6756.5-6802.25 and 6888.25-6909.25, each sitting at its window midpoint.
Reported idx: 0.4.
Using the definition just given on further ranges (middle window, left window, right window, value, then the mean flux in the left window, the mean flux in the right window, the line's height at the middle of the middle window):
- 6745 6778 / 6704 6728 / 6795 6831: 3.0 angstrom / 3.59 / 3.06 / 3.34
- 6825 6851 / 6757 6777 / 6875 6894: -2.4 angstrom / 3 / 2.67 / 2.8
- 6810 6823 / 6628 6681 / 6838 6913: -0.3 angstrom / 3.13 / 2.95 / 3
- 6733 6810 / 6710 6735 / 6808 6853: 6.2 angstrom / 3.63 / 3.07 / 3.38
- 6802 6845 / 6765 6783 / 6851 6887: -1.3 angstrom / 3.06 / 2.93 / 2.99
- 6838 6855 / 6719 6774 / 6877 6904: -0.3 angstrom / 3.3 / 2.76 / 2.93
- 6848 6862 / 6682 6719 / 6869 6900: -1.1 angstrom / 3.34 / 2.79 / 2.88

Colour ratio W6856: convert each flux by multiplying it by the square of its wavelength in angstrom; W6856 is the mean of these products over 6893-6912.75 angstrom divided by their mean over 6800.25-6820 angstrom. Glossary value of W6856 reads 1.0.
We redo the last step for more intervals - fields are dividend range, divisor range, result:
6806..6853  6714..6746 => 0.87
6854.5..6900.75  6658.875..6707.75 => 0.96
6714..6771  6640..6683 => 1.10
